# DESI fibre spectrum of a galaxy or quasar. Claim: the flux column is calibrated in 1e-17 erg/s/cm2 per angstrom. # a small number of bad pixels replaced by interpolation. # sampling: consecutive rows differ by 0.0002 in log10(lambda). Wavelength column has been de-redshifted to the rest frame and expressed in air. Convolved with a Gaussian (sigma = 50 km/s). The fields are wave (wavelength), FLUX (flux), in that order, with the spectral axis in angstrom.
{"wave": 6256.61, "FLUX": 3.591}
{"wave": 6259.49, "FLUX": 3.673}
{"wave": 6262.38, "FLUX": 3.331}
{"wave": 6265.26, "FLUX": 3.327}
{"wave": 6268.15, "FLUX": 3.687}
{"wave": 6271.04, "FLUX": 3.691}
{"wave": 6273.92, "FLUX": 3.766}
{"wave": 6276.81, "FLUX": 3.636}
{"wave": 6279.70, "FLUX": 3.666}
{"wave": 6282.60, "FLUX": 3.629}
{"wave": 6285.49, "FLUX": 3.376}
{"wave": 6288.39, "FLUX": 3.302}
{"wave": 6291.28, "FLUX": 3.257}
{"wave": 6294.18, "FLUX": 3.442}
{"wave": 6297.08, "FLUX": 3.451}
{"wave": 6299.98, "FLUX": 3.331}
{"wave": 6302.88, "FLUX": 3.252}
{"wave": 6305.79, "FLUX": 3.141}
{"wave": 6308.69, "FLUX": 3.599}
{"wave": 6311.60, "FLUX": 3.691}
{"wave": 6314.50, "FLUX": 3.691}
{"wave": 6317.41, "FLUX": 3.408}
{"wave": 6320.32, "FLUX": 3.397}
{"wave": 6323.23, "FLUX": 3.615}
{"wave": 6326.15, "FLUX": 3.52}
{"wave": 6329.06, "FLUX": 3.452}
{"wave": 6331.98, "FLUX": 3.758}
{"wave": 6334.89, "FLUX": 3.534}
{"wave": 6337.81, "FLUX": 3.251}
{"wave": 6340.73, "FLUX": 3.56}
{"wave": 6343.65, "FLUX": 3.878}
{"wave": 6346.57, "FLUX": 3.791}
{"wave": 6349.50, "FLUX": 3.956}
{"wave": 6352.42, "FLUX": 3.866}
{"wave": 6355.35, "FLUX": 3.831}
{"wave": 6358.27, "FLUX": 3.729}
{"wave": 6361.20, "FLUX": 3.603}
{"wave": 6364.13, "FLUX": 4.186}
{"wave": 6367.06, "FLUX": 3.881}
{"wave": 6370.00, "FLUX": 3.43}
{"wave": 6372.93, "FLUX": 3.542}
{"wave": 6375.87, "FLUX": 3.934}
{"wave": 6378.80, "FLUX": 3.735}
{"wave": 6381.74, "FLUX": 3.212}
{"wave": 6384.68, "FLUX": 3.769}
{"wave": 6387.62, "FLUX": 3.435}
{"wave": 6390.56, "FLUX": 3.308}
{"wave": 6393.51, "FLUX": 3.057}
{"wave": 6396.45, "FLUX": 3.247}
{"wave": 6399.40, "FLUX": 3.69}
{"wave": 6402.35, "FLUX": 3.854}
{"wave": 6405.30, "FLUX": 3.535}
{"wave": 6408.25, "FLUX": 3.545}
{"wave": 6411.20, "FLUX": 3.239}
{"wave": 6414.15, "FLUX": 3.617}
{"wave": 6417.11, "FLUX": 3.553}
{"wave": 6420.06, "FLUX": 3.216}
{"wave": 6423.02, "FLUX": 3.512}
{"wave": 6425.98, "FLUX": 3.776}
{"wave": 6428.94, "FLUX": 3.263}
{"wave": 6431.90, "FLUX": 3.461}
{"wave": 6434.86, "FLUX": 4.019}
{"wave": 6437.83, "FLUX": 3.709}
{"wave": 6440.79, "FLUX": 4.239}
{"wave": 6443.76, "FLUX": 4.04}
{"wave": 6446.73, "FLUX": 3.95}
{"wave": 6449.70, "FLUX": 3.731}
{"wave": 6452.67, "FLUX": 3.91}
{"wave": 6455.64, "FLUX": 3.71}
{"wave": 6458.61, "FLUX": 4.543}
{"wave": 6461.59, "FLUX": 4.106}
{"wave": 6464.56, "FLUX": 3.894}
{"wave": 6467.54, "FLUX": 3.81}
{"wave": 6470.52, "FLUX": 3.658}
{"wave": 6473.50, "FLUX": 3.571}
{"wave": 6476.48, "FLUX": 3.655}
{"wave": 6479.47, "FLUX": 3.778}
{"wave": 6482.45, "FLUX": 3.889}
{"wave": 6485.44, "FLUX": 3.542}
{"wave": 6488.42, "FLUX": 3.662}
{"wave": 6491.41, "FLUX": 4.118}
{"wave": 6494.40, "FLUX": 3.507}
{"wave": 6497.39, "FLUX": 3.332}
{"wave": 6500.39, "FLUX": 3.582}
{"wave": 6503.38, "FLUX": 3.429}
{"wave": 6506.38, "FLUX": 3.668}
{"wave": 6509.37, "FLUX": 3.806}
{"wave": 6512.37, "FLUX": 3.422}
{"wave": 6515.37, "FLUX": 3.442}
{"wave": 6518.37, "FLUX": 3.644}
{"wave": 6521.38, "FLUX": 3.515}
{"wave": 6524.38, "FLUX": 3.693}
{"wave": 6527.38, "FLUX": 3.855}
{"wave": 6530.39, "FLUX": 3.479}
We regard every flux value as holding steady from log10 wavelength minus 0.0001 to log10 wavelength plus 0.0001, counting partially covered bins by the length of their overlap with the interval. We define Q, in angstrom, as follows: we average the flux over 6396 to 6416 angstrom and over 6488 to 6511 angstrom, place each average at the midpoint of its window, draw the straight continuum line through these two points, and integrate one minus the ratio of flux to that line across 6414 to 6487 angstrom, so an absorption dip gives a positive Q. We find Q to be -3.7 angstrom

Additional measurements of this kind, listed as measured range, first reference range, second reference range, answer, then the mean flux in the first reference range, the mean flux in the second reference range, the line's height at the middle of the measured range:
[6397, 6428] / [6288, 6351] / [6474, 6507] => 0.4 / 3.52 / 3.65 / 3.59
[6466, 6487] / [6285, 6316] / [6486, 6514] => -0.7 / 3.41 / 3.61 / 3.59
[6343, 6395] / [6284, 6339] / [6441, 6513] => -1.6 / 3.45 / 3.78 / 3.56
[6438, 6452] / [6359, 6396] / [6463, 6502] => -1.2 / 3.58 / 3.69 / 3.65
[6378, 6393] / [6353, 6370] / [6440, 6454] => 1.6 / 3.81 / 3.96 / 3.85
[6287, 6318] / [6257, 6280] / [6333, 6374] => 1.9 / 3.59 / 3.72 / 3.64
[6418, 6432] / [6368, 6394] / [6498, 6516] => 0.3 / 3.51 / 3.55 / 3.53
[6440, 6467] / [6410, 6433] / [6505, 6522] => -3.8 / 3.46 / 3.59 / 3.5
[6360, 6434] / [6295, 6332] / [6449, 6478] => 2.8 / 3.47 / 3.86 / 3.69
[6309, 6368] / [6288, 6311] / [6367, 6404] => -4.1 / 3.36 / 3.53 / 3.44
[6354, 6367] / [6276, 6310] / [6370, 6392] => -1.2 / 3.42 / 3.55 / 3.52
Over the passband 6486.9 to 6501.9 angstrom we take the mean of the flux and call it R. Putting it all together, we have 3.64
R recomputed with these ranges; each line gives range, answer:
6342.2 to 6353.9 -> 3.87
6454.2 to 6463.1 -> 4.12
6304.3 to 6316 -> 3.53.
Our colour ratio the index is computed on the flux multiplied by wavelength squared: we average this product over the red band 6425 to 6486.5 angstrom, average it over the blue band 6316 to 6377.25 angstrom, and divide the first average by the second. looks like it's 1.1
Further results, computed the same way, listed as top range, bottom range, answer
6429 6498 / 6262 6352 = 1.13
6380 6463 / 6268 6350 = 1.07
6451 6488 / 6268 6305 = 1.16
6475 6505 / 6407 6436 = 1.06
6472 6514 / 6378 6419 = 1.08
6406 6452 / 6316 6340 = 1.08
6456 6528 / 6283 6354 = 1.11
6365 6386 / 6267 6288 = 1.04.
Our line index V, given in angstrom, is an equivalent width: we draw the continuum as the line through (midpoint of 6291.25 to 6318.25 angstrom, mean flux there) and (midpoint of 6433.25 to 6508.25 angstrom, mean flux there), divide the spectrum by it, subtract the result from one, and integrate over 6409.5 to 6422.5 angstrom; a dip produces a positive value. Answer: 0.9 angstrom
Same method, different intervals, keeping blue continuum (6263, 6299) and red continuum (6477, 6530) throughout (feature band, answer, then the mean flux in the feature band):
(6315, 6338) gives 0.2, 3.51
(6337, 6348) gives -0.3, 3.64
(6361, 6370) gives -0.7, 3.85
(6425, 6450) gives -1.4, 3.8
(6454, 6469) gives -1.7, 4.01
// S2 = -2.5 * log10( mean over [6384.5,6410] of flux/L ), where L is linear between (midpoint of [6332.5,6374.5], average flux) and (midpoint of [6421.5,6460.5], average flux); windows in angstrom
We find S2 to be 0.09 mag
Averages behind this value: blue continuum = 3.72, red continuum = 3.84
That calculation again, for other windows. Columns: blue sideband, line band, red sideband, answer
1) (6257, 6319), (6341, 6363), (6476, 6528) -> -0.08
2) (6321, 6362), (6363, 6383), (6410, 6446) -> -0.01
